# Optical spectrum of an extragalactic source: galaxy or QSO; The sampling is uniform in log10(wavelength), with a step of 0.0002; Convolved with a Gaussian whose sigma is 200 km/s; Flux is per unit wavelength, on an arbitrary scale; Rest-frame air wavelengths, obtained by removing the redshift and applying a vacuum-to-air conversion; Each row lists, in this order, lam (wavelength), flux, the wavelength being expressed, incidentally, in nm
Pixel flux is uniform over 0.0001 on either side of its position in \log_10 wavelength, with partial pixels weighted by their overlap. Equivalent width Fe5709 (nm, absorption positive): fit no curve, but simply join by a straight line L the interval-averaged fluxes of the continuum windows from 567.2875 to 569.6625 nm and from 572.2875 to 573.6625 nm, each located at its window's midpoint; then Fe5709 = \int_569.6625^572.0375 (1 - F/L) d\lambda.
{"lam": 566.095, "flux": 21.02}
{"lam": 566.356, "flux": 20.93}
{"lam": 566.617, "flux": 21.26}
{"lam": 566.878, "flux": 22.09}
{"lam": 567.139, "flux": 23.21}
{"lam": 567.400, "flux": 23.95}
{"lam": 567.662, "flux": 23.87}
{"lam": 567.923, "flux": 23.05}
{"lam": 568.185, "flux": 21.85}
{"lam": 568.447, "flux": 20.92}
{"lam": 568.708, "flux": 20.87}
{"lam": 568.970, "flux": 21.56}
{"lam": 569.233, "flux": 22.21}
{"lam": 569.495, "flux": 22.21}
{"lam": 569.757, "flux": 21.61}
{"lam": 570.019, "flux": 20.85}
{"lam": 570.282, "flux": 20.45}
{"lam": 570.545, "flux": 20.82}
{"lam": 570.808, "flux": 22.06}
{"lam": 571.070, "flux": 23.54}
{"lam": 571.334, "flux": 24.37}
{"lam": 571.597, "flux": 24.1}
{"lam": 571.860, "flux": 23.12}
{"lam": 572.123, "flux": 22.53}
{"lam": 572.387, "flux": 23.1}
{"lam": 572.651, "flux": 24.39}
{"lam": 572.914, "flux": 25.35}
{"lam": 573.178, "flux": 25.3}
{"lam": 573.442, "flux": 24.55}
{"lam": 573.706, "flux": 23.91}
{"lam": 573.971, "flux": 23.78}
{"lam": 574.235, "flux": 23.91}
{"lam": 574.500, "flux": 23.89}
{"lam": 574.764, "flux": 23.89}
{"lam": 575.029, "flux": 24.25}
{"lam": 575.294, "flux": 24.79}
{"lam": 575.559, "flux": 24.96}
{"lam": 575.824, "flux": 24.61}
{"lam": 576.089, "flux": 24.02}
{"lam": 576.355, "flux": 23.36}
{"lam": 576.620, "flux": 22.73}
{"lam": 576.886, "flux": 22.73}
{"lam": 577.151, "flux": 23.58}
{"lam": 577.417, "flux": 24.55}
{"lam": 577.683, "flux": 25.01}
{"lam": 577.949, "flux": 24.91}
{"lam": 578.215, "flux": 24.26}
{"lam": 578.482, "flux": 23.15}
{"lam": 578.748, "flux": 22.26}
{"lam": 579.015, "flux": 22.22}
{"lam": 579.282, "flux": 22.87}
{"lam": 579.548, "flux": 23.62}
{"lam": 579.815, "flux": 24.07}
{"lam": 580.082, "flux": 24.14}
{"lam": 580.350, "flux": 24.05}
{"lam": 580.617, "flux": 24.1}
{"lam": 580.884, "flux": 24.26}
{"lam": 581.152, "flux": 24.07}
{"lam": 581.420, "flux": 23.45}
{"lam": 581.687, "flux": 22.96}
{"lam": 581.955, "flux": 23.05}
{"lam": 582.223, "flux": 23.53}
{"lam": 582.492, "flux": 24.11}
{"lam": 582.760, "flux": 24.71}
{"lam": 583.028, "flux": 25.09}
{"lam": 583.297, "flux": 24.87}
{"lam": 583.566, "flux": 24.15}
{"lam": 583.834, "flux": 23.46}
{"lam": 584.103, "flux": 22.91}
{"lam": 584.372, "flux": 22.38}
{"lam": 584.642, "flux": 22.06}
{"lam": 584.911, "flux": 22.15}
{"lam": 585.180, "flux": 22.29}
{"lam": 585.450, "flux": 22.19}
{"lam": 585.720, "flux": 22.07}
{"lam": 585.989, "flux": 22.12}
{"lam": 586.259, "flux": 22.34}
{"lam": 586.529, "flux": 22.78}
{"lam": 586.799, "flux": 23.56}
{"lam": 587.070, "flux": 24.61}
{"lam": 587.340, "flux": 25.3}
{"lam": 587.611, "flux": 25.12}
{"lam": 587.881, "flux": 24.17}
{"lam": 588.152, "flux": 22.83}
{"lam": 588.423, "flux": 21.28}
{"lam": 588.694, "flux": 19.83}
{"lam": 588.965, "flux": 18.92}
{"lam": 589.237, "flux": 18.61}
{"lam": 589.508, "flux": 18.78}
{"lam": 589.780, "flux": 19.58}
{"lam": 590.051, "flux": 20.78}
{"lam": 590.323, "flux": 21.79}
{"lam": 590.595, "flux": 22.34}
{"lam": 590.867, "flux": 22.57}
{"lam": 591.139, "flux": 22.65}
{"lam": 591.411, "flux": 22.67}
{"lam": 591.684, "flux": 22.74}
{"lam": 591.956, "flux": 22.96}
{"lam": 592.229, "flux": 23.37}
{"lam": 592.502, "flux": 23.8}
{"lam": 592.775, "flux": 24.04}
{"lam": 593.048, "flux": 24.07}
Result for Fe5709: 0.114 nm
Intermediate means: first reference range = 22.2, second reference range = 24.5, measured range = 22.3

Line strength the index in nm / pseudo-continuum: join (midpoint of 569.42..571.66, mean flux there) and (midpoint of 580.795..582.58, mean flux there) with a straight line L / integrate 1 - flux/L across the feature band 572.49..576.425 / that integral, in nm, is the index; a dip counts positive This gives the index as -0.290 nm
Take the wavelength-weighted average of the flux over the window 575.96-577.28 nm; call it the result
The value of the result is 23.3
